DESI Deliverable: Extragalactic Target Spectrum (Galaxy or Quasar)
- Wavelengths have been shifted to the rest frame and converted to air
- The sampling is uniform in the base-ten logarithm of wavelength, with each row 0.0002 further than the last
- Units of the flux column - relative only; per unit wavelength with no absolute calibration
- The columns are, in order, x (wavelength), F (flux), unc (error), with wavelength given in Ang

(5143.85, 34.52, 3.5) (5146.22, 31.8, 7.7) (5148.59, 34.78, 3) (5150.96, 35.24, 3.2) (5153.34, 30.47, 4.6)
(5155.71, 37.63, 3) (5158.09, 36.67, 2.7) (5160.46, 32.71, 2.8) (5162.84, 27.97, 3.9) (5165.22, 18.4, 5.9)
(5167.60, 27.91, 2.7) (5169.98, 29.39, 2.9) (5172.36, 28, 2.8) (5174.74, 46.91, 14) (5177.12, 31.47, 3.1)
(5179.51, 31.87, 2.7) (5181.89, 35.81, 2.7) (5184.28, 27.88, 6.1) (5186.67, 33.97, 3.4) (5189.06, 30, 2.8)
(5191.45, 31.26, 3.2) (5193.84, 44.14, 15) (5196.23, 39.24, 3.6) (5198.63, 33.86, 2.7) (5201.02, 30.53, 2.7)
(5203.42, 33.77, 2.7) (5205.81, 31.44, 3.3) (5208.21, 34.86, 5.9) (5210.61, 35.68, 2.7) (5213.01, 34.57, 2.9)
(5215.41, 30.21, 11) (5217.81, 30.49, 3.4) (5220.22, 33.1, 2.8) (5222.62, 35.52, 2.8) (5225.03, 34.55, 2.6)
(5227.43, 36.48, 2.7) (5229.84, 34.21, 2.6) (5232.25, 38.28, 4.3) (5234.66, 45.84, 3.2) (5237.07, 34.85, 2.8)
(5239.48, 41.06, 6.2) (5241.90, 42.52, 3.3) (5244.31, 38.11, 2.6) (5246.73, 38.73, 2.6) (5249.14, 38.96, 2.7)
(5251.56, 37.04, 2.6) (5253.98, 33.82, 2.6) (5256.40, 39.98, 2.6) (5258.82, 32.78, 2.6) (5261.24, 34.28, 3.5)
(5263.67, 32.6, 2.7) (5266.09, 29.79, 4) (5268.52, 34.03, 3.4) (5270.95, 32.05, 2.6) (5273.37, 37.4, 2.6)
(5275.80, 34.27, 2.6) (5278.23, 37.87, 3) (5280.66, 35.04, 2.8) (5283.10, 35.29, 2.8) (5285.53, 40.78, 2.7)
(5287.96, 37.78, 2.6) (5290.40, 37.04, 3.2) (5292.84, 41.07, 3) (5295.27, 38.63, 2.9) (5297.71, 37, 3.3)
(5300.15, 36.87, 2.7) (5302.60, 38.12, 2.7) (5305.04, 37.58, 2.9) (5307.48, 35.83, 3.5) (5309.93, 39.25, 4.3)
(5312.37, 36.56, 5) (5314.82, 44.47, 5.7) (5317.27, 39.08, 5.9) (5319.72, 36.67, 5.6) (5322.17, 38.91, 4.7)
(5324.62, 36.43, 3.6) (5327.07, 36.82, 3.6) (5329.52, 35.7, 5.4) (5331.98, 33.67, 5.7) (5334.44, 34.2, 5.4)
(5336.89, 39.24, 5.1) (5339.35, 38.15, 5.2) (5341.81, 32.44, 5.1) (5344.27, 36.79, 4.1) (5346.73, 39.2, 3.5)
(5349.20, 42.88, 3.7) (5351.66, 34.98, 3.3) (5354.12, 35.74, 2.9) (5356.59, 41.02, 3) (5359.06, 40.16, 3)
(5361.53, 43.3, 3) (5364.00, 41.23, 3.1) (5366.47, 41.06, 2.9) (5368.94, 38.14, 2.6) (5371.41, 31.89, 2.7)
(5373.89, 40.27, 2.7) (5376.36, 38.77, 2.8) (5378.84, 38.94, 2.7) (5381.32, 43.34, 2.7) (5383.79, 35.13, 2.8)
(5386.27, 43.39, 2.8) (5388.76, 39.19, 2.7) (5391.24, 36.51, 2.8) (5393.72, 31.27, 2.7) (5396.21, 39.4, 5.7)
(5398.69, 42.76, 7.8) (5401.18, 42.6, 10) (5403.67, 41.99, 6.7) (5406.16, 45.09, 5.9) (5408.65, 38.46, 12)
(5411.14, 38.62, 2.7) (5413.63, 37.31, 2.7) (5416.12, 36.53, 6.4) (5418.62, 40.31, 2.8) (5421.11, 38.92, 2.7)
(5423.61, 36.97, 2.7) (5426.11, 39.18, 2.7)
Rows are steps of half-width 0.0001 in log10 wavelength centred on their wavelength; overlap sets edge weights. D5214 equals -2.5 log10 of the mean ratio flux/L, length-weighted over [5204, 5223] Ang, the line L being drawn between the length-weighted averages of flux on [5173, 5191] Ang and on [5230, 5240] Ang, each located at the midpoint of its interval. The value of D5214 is 0.12 mag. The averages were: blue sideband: 33.7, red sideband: 39.3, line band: 33.2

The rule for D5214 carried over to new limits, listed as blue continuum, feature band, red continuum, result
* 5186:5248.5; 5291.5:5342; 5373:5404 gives 0.01 mag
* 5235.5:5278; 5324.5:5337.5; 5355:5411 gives 0.07 mag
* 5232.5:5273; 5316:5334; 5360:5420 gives 0.04 mag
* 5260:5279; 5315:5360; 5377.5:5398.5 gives -0.03 mag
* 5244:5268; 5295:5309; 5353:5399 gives -0.01 mag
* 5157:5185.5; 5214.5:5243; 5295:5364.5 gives -0.09 mag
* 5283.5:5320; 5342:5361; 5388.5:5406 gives 0.01 mag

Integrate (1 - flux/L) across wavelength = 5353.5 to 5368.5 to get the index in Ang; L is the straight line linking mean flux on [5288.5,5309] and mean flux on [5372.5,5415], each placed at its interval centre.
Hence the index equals -0.60 Ang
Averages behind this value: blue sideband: 37.8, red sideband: 39.6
